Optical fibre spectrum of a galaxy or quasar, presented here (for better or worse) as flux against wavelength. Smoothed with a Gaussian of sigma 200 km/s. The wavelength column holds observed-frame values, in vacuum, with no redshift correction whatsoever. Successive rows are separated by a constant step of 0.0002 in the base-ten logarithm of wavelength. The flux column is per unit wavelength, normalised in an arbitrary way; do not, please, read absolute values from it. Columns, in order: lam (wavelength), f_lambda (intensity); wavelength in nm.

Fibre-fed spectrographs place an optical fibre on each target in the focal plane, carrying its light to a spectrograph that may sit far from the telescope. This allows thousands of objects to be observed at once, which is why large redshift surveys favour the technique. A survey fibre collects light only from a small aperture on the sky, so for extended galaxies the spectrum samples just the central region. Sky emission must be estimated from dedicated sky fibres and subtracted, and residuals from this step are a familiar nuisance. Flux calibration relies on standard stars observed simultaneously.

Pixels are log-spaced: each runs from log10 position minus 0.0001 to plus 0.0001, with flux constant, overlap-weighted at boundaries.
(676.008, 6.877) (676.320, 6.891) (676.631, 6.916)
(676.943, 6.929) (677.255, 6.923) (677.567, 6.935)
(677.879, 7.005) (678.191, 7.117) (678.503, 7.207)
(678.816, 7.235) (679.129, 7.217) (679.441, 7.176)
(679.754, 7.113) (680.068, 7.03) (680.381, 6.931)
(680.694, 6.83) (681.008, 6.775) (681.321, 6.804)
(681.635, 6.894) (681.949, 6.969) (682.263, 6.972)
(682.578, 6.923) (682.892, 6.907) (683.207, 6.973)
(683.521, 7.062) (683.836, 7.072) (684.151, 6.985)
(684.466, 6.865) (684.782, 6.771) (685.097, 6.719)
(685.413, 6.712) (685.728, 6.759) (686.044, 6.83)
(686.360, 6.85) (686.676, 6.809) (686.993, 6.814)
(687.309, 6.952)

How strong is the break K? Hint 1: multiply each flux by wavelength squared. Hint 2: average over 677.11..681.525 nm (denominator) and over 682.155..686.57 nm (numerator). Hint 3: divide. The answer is 1.00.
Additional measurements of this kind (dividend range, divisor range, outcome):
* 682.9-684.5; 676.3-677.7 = 1.03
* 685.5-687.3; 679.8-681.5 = 1.01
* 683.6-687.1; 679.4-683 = 1.00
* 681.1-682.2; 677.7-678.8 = 0.98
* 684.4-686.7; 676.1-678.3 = 1.00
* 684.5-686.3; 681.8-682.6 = 0.98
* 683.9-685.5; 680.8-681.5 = 1.02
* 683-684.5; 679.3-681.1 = 1.01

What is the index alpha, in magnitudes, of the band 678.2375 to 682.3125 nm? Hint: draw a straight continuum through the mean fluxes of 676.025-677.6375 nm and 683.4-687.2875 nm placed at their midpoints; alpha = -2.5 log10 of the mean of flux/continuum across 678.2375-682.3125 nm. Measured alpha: -0.02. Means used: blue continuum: 6.91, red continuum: 6.85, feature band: 7.02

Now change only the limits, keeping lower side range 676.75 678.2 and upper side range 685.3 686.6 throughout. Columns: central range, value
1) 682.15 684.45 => -0.02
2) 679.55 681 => -0.01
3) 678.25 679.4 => -0.04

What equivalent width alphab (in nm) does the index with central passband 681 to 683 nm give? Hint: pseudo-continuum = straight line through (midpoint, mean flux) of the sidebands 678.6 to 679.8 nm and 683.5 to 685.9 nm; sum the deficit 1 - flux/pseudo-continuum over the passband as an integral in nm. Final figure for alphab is 0.03 nm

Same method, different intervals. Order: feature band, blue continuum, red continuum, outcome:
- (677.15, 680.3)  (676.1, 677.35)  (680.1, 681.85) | -0.09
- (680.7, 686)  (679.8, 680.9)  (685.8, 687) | 0.00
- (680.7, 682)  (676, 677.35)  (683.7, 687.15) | 0.00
